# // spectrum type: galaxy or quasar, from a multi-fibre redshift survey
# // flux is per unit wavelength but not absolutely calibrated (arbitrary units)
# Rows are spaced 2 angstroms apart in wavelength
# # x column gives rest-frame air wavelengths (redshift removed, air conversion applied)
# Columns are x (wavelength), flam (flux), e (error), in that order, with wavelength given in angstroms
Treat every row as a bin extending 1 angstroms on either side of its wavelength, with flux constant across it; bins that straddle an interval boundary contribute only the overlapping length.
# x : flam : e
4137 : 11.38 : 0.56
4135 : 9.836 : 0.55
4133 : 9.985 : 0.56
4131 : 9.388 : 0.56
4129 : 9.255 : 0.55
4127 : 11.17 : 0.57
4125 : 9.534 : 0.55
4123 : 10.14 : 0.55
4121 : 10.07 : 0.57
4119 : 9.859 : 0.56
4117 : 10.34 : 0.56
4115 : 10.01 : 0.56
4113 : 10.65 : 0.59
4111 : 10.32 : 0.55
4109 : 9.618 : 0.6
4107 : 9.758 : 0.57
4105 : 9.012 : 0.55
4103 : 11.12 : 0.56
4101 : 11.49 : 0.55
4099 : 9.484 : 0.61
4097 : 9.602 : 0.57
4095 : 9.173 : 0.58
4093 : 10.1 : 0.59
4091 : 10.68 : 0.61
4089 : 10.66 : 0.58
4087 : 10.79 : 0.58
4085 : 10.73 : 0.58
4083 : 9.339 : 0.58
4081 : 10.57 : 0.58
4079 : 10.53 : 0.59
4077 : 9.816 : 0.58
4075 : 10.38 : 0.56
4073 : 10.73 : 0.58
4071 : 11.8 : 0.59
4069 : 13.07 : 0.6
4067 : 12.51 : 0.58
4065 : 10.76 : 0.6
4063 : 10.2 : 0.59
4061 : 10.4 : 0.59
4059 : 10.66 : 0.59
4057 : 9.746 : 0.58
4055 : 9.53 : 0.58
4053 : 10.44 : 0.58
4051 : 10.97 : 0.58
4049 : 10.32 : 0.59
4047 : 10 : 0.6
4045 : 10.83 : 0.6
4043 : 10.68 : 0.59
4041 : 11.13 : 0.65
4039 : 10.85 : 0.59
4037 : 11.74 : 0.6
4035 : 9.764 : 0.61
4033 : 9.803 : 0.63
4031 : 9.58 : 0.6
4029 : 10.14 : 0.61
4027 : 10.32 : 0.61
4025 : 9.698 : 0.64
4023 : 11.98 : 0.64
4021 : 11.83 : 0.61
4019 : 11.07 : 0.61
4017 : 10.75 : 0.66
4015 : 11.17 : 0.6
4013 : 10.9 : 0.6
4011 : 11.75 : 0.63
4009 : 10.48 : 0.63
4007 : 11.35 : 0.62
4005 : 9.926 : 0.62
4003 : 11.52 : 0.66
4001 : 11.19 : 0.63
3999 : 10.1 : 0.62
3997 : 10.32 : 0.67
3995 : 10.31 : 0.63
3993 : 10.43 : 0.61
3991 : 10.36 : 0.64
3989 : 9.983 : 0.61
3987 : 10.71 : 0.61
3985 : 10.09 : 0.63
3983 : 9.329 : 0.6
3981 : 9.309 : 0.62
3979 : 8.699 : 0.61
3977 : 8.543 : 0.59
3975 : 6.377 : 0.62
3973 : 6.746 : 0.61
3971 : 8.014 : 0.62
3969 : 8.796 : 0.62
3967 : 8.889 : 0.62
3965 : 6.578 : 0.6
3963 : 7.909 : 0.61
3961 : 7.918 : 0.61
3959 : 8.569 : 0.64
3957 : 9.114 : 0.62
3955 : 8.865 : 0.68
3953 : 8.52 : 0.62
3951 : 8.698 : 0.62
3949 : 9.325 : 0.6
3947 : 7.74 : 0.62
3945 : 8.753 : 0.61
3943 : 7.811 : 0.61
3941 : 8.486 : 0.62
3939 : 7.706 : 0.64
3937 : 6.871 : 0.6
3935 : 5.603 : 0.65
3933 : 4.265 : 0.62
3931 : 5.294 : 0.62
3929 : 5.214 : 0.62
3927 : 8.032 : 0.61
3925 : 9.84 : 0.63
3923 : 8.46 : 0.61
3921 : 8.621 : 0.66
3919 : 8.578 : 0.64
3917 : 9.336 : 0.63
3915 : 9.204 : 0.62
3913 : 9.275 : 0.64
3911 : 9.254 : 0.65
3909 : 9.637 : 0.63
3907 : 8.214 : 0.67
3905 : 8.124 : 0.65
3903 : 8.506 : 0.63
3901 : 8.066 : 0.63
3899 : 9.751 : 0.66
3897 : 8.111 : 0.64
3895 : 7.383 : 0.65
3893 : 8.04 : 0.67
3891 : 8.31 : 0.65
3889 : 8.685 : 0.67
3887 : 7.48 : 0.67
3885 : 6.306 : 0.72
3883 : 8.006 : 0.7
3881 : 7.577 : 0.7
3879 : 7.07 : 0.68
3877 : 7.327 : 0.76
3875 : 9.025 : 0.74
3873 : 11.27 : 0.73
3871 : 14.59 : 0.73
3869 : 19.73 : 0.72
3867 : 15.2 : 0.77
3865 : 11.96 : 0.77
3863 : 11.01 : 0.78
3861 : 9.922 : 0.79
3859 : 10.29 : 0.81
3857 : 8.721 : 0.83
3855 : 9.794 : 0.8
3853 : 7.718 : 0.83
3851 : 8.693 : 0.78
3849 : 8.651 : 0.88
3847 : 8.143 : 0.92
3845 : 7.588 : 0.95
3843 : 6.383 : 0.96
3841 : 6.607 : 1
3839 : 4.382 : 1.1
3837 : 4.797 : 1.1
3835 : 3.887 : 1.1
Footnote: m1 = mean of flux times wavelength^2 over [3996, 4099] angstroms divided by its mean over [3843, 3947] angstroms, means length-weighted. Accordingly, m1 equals 1.3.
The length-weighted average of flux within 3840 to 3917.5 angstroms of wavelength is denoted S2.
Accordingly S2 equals 9.2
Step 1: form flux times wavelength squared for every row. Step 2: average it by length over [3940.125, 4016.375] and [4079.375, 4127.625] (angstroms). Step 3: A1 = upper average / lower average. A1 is 1.16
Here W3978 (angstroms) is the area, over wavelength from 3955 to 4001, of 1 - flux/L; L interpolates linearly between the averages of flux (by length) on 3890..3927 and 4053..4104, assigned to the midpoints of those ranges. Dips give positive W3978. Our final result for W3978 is 2.2 angstroms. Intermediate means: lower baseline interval 8.69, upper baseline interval 10.6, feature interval 9.01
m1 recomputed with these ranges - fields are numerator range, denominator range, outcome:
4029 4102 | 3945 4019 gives 1.16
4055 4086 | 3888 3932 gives 1.39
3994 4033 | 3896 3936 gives 1.40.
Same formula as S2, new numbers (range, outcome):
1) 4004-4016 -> 10.9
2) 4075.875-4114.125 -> 10.2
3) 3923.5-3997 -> 8.3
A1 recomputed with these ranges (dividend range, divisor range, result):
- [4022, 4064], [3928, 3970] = 1.42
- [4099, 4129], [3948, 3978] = 1.34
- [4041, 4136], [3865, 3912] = 1.21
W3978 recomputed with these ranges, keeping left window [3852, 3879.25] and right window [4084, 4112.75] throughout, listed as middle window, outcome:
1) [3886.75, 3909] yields 5.3 angstroms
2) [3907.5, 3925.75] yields 3.0 angstroms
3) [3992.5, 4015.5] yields -0.5 angstroms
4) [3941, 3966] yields 5.6 angstroms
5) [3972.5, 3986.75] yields 2.7 angstroms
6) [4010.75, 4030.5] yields -0.8 angstroms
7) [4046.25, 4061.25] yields 0.2 angstroms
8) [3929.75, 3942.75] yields 5.3 angstroms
